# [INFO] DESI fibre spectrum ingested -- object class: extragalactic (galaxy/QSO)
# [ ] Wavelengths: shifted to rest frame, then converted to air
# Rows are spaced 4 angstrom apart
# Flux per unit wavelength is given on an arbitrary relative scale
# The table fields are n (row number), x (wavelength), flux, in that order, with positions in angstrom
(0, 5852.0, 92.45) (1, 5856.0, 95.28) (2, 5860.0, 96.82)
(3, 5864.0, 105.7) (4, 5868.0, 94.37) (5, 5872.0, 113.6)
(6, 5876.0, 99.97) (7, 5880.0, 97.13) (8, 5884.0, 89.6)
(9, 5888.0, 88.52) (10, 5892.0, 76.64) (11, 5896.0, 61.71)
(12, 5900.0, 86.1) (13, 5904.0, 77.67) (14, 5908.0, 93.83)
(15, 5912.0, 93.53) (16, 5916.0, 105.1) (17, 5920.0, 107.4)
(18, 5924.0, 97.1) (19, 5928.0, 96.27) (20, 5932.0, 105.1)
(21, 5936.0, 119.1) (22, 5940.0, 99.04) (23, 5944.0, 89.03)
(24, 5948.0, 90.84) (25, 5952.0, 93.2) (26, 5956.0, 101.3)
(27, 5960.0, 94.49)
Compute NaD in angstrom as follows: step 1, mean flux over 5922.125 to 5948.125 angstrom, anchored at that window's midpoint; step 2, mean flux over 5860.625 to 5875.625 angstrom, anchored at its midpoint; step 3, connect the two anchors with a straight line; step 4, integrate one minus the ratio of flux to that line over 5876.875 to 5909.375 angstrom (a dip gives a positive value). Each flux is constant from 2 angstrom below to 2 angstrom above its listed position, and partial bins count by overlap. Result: 5.70 angstrom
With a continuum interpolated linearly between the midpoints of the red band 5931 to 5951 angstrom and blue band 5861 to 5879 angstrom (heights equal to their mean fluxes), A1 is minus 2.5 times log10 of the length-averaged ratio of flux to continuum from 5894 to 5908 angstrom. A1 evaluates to 0.29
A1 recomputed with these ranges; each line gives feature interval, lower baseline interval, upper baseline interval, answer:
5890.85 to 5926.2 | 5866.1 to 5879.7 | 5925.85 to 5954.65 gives 0.13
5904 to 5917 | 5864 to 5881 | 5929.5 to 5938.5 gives 0.15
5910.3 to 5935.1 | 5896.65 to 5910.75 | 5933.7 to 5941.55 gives -0.04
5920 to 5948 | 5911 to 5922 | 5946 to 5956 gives -0.03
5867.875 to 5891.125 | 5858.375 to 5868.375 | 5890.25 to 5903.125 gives -0.10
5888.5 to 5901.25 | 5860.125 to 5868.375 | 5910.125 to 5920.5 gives 0.31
